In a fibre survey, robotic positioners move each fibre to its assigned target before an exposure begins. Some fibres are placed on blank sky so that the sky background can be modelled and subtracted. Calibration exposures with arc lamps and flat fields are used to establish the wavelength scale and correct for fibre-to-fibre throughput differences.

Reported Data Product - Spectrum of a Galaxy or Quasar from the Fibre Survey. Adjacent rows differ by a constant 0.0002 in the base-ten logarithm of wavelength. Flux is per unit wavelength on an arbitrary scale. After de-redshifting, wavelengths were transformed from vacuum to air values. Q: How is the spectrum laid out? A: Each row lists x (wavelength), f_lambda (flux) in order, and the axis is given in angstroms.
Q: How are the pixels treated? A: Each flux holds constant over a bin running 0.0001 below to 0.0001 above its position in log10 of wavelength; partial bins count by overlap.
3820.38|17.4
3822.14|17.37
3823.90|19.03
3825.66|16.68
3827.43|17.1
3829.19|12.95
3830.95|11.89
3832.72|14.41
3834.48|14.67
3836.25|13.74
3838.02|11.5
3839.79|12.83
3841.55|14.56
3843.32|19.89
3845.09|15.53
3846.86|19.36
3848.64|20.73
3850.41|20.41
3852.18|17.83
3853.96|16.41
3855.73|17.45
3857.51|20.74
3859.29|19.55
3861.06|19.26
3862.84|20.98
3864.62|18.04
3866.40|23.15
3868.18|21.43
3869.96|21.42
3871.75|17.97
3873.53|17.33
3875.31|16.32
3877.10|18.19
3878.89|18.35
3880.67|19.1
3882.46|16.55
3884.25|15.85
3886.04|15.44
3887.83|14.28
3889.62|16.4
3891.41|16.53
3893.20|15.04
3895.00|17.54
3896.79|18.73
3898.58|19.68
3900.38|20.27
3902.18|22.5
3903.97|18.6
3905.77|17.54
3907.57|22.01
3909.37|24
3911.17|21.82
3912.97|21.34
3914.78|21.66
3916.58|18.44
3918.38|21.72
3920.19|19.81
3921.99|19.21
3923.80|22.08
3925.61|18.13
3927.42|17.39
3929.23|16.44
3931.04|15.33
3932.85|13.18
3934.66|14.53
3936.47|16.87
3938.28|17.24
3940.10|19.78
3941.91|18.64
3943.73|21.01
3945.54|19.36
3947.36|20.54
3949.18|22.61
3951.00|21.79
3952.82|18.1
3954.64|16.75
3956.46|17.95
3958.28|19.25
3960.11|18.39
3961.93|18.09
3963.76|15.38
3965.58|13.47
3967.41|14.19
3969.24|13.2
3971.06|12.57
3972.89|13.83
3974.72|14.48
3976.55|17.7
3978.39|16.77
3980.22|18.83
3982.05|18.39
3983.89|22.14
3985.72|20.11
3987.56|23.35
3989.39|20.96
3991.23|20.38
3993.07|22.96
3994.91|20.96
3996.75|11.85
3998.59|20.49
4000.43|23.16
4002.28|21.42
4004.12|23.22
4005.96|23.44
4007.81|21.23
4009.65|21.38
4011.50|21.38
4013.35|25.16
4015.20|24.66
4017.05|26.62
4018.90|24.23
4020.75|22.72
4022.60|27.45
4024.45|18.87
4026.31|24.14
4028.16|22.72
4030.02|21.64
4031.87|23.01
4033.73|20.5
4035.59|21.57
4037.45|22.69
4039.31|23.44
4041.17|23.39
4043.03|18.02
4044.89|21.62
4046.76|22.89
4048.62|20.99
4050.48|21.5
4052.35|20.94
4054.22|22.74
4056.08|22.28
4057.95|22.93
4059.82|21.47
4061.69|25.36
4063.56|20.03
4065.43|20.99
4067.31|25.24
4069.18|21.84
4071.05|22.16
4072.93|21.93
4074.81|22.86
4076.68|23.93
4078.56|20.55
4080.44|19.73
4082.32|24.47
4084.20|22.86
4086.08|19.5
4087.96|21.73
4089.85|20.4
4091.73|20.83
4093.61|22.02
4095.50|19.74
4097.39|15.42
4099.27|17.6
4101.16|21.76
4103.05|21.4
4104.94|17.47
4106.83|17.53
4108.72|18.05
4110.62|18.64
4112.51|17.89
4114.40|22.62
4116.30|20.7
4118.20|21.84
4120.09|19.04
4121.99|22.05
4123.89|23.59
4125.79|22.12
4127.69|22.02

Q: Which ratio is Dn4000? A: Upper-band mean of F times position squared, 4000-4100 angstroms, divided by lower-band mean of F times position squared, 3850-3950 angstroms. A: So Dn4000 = 1.27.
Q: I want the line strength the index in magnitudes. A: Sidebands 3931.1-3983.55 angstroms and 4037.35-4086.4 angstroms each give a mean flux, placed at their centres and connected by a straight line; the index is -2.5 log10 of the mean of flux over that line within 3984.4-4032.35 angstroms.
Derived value -0.133 mag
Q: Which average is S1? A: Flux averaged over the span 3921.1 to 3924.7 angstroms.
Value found 20.6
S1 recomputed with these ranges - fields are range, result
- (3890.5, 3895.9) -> 16.4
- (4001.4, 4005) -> 22.3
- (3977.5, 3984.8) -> 19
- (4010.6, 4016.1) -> 23.7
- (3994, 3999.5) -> 17.8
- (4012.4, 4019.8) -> 25.1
